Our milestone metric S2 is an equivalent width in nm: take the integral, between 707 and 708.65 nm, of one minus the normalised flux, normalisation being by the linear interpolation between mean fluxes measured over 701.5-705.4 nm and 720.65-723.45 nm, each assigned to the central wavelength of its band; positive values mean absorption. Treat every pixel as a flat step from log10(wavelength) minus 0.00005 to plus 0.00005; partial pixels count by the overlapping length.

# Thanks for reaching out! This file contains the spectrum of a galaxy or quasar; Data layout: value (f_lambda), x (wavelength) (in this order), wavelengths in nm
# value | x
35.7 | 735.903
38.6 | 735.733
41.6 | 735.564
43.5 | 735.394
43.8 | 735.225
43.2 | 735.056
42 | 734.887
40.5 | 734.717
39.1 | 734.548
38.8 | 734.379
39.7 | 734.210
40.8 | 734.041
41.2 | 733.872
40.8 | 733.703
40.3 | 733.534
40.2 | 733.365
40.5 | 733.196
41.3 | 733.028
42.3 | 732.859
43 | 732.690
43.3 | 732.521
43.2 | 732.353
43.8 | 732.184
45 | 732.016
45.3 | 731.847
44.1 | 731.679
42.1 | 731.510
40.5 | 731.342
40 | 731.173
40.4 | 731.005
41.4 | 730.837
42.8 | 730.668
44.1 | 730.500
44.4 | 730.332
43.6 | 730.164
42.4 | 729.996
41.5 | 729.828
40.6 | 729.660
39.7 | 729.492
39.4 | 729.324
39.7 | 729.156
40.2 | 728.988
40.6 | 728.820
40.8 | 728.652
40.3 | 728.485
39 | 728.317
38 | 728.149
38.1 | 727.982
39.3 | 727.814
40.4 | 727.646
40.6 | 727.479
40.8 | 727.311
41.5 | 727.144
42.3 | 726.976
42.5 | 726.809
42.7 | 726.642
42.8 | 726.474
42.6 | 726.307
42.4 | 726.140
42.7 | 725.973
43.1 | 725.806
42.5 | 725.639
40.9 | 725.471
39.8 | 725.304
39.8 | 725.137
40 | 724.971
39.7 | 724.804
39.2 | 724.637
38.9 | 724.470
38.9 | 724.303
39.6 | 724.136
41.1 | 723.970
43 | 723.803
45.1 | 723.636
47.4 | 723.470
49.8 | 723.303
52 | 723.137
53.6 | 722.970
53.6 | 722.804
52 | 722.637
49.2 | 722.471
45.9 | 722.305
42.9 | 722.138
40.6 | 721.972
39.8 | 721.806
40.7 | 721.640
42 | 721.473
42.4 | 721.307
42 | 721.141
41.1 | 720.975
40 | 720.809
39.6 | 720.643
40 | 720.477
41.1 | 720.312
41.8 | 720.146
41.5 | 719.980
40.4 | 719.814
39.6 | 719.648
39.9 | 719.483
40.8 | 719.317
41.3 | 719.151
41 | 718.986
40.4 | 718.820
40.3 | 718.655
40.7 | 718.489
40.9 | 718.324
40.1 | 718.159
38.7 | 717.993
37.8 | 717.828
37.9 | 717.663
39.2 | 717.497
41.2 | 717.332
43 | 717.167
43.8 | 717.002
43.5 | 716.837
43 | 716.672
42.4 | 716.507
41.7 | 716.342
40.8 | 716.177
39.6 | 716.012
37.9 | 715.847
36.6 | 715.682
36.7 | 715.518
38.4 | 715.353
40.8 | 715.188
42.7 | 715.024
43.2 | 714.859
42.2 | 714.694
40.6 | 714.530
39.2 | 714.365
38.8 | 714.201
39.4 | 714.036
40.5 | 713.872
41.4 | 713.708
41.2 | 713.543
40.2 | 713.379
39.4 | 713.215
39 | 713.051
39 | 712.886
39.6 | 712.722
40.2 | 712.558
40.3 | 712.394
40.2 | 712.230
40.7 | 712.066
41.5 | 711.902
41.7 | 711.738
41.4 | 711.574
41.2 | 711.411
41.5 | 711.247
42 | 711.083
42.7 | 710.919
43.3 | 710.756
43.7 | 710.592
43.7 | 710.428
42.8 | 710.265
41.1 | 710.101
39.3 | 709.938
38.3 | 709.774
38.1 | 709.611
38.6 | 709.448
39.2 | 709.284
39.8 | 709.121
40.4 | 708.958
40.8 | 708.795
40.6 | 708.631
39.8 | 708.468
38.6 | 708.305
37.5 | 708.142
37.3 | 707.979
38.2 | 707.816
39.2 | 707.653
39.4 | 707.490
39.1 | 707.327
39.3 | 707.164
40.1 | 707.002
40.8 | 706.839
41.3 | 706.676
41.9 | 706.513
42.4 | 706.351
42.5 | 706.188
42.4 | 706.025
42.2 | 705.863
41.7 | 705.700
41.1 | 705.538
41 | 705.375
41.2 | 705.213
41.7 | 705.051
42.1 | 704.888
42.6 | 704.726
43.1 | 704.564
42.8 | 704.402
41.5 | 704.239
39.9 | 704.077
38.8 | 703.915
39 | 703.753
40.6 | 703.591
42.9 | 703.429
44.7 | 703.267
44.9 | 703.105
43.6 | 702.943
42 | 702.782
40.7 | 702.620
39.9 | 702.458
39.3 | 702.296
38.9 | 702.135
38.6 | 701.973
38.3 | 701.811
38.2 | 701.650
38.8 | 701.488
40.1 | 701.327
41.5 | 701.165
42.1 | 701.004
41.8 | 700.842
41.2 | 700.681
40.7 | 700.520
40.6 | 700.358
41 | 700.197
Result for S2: 0.12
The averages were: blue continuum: 41.1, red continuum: 45.4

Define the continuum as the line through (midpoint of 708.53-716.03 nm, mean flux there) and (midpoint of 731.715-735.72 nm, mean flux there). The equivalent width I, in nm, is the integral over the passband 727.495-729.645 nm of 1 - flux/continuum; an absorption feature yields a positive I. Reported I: 0.09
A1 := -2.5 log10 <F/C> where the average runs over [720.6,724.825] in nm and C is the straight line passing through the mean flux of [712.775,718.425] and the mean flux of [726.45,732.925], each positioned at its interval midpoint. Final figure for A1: -0.08 mag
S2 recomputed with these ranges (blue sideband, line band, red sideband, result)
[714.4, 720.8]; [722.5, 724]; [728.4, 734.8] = -0.29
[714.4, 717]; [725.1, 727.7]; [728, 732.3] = -0.03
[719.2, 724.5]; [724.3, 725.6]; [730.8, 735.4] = 0.09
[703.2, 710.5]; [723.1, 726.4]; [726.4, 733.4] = -0.08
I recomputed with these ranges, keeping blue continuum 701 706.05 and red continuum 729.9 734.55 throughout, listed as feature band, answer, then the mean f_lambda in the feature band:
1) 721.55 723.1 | -0.18 nm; 46.6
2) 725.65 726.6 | -0.02 nm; 42.7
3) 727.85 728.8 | 0.06 nm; 39.3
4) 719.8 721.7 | 0.03 nm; 41.1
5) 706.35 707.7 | 0.03 nm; 40.3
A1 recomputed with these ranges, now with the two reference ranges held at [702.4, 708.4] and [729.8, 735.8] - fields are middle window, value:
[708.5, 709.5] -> 0.03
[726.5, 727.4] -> -0.01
